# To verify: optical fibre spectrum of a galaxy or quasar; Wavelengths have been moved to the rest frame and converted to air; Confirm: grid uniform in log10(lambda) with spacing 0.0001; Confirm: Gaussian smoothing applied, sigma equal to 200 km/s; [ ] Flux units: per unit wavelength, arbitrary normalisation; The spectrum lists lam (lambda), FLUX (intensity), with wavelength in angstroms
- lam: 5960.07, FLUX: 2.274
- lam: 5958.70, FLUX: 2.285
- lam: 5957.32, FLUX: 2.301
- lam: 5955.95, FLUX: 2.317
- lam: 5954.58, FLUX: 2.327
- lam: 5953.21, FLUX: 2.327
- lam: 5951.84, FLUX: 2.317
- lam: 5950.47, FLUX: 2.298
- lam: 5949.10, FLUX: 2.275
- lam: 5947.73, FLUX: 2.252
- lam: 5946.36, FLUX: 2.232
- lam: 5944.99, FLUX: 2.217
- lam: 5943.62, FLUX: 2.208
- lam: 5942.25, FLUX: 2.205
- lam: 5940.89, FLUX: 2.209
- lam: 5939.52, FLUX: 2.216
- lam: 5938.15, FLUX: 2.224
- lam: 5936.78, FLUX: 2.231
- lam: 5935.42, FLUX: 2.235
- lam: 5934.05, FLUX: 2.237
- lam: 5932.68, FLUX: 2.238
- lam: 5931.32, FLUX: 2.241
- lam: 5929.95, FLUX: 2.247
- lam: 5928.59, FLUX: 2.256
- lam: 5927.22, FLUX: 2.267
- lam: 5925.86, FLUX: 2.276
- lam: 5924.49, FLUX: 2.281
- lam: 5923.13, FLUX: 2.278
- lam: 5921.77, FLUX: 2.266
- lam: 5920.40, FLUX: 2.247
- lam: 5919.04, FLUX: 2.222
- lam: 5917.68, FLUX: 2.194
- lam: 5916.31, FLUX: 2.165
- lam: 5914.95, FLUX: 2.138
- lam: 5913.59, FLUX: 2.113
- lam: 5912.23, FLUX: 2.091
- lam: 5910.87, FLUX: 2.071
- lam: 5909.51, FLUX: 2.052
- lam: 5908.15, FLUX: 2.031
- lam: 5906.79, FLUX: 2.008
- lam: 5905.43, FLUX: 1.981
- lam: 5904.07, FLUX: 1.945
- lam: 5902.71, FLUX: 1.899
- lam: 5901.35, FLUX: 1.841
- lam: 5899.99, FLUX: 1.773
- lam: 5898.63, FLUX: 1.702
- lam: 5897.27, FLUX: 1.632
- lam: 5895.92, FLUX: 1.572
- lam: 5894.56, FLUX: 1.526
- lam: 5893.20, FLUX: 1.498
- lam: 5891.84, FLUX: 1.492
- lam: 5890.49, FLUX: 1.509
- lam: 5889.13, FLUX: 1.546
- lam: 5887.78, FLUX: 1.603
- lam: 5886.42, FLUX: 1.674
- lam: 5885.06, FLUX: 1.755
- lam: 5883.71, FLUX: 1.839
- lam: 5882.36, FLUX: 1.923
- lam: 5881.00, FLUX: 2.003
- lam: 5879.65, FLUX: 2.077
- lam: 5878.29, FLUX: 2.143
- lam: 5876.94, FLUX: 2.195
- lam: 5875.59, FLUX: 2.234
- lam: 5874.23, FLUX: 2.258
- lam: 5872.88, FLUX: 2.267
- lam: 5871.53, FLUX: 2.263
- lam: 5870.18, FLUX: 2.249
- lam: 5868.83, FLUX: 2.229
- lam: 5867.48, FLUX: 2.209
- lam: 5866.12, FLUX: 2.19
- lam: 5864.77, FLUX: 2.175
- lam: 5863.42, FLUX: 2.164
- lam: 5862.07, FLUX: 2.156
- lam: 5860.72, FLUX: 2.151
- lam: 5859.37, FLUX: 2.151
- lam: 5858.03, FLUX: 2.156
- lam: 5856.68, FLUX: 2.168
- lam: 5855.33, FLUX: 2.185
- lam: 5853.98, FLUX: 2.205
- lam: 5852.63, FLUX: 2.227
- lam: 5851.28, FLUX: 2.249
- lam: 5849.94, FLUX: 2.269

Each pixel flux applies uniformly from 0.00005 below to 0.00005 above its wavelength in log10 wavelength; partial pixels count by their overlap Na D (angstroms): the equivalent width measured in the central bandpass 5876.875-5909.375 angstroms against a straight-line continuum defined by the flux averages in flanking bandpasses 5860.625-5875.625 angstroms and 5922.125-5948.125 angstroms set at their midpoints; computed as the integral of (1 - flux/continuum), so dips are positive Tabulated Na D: 6.2 angstroms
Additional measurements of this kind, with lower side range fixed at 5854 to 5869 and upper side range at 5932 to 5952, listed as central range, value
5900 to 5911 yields 1.23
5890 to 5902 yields 3.19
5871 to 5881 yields -0.02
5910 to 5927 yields 0.18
